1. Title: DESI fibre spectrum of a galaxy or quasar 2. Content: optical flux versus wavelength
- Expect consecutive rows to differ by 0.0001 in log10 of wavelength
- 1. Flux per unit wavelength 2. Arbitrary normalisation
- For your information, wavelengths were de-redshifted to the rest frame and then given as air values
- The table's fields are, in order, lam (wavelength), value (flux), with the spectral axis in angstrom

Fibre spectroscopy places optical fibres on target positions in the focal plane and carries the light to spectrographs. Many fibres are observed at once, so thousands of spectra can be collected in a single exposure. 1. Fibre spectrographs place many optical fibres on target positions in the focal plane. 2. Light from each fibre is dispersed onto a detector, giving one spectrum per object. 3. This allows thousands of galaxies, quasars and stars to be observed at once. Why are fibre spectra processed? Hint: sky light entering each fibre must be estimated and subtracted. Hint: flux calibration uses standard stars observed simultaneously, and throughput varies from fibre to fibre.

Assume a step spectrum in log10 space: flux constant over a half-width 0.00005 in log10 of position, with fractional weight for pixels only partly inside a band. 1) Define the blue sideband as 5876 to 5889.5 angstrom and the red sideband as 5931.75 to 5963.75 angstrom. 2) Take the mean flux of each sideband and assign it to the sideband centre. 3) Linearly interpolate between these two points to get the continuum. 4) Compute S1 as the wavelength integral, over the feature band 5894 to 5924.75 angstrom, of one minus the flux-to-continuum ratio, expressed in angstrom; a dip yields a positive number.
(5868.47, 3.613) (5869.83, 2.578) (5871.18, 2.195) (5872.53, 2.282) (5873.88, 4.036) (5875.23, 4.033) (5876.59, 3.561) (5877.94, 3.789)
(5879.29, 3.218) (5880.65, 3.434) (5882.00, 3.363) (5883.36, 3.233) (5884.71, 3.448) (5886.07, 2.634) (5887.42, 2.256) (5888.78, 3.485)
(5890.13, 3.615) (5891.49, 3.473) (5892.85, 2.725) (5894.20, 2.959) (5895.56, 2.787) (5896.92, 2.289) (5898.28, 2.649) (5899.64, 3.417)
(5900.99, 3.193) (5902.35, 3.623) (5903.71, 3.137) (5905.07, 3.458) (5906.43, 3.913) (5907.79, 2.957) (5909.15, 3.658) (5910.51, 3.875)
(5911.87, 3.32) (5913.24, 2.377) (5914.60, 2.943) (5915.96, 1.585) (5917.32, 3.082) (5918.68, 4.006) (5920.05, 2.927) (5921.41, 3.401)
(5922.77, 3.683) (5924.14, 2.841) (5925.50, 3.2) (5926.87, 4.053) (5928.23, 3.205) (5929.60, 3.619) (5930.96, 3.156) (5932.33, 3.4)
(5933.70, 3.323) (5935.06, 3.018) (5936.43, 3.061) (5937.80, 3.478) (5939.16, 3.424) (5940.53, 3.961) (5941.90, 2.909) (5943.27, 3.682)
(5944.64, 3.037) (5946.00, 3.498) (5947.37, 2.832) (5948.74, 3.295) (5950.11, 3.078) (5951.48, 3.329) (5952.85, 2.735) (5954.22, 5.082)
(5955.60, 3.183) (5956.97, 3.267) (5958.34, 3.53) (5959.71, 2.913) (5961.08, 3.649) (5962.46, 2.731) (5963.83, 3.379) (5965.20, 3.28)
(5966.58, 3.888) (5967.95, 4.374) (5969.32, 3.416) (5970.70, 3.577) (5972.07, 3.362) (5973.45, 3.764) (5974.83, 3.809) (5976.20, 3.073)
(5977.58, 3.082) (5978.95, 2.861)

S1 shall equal 1.3 angstrom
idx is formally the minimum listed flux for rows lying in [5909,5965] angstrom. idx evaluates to 1.585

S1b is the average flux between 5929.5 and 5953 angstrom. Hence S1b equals 3.27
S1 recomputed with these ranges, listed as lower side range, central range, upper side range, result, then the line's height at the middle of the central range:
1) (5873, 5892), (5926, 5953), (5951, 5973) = 1.10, 3.46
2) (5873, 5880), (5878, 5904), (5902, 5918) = 2.51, 3.45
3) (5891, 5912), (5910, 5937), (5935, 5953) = 0.31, 3.24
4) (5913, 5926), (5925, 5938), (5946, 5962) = -0.88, 3.14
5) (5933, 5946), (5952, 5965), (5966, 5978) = 0.40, 3.49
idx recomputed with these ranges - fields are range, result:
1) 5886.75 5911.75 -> 2.256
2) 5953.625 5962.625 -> 2.731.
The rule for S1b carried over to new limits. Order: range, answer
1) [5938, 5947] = 3.4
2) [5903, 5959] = 3.31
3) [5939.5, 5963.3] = 3.34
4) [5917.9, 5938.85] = 3.36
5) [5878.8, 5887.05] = 3.18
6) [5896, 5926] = 3.16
